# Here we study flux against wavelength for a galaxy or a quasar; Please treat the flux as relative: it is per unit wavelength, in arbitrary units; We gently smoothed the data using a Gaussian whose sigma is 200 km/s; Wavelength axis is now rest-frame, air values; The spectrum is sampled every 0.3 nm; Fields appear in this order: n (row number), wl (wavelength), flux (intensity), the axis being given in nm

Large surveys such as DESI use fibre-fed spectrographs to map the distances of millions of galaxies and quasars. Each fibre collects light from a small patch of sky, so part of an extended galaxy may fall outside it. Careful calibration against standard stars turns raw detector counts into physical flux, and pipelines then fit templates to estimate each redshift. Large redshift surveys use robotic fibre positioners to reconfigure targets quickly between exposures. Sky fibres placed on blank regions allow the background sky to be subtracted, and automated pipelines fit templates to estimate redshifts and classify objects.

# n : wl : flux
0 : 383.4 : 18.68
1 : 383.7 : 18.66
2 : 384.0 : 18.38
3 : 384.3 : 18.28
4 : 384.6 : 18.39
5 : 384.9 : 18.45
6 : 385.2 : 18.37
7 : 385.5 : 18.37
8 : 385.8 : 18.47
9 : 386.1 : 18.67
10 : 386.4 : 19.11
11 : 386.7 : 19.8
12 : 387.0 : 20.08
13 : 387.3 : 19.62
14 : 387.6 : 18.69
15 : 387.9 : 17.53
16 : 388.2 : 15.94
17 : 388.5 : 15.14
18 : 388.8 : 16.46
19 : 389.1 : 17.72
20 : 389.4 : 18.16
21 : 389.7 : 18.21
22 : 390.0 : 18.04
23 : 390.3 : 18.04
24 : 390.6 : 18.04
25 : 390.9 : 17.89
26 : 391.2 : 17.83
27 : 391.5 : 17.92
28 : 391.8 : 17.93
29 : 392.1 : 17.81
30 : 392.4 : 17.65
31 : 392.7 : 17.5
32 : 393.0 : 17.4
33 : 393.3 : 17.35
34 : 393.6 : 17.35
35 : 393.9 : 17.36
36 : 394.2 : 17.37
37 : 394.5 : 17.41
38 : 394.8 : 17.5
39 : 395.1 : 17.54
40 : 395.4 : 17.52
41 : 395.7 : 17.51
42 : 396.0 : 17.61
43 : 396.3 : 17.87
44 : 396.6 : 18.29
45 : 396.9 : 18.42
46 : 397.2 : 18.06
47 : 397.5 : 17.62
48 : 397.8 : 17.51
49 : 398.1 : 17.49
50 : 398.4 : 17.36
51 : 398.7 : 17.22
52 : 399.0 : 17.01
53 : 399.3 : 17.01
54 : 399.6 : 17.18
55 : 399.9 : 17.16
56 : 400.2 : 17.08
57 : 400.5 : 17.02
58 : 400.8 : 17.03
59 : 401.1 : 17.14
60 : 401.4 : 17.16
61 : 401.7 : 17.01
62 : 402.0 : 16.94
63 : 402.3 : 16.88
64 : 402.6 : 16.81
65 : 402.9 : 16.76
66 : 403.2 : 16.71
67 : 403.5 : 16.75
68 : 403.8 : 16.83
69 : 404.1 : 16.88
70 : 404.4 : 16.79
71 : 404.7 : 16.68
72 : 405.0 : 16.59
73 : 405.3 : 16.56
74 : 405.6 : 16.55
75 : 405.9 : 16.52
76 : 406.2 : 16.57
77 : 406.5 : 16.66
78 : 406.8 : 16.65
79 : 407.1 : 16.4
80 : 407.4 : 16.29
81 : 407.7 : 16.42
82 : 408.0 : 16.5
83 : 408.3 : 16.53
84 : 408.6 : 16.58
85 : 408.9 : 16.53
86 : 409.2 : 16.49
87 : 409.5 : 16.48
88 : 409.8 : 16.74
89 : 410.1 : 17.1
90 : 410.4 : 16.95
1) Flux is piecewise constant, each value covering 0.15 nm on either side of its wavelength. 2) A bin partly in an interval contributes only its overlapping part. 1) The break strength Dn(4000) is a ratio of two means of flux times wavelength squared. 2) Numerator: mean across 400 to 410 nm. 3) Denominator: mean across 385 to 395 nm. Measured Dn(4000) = 1.0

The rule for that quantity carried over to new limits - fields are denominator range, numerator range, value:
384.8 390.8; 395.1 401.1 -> 1.01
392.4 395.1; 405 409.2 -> 1.01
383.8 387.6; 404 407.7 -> 0.98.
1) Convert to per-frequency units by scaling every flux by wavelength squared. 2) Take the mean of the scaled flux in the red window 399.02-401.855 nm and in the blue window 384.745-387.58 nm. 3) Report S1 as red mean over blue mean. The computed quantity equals 0.97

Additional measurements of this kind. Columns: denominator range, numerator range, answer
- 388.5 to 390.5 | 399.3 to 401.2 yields 1.03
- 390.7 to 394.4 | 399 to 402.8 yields 1.01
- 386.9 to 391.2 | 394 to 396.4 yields 1.02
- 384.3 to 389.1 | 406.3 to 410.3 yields 1.02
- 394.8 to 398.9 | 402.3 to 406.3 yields 0.98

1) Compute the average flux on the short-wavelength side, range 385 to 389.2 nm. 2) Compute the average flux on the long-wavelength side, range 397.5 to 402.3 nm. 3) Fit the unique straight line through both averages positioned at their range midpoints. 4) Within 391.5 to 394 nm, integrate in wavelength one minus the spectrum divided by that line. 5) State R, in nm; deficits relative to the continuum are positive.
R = 0.02 nm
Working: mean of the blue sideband 18.1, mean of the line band 17.6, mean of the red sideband 17.2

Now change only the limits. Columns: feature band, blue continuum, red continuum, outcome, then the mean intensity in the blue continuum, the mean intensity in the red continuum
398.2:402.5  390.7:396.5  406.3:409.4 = -0.001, 17.6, 16.5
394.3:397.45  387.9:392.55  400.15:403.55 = -0.096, 17.5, 16.9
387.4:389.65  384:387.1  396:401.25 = 0.154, 18.8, 17.4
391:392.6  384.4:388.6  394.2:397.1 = 0.016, 18.4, 17.7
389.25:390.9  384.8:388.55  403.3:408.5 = 0.001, 18.4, 16.6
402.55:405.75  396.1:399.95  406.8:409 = 0.033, 17.6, 16.5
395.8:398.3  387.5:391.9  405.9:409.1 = -0.105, 17.6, 16.5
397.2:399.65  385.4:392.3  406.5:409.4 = -0.011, 18.1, 16.5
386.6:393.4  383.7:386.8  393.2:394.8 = 0.036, 18.6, 17.4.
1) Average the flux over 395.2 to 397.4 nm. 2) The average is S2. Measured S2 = 17.9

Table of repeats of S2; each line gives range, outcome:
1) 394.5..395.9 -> 17.5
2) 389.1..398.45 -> 17.7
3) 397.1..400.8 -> 17.3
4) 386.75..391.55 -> 17.9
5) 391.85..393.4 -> 17.6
